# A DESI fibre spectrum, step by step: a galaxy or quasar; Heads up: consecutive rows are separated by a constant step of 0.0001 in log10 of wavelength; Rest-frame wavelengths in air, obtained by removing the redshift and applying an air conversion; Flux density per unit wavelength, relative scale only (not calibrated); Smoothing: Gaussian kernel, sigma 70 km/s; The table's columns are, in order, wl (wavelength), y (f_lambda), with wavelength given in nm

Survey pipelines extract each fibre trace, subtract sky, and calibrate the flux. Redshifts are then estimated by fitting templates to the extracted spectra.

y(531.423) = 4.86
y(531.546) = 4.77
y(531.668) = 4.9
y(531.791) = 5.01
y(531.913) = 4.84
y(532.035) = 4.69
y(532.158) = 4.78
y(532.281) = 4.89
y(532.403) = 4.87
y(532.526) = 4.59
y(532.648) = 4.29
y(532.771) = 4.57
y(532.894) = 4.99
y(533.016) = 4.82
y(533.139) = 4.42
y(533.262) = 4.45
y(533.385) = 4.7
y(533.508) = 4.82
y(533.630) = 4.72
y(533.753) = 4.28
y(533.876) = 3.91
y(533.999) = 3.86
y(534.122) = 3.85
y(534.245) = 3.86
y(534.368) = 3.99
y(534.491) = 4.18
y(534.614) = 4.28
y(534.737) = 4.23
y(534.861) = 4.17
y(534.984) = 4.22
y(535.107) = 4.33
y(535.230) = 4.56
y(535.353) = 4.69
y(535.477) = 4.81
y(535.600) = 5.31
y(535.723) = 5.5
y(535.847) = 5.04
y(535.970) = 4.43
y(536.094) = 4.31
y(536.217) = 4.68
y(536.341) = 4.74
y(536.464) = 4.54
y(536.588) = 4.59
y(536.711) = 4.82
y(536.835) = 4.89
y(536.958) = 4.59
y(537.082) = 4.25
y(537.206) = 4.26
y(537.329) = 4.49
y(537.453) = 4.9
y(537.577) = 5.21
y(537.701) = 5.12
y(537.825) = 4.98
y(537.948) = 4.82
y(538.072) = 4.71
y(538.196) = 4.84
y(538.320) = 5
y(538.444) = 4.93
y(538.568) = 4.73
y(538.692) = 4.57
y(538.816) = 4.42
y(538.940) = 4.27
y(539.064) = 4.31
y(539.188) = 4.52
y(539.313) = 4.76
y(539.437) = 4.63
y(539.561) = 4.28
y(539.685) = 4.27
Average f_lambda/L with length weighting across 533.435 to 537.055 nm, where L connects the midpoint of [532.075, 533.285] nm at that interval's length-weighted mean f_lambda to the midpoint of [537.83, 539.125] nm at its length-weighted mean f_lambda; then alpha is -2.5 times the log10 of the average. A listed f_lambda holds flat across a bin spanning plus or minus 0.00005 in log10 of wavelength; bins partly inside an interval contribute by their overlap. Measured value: 0.04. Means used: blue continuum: 4.67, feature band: 4.49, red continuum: 4.68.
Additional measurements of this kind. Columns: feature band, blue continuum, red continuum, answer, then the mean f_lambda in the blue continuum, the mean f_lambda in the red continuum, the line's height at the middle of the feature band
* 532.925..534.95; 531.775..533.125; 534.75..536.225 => 0.098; 4.74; 4.65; 4.7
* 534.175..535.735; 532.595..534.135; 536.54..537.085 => 0.029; 4.46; 4.67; 4.56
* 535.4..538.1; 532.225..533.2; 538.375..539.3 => -0.041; 4.68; 4.55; 4.59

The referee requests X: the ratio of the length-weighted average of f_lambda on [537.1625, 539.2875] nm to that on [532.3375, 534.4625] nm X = 1.07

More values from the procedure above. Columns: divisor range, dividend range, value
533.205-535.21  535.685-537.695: 1.11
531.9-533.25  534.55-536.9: 0.99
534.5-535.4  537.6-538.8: 1.12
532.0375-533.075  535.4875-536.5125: 1.02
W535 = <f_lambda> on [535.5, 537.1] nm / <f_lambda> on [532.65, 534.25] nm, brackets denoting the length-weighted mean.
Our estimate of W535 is 1.08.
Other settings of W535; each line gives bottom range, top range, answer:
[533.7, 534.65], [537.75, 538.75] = 1.20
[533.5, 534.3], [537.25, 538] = 1.18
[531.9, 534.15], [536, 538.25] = 1.03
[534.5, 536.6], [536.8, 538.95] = 1.03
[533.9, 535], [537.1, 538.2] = 1.18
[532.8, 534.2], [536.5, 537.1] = 1.05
